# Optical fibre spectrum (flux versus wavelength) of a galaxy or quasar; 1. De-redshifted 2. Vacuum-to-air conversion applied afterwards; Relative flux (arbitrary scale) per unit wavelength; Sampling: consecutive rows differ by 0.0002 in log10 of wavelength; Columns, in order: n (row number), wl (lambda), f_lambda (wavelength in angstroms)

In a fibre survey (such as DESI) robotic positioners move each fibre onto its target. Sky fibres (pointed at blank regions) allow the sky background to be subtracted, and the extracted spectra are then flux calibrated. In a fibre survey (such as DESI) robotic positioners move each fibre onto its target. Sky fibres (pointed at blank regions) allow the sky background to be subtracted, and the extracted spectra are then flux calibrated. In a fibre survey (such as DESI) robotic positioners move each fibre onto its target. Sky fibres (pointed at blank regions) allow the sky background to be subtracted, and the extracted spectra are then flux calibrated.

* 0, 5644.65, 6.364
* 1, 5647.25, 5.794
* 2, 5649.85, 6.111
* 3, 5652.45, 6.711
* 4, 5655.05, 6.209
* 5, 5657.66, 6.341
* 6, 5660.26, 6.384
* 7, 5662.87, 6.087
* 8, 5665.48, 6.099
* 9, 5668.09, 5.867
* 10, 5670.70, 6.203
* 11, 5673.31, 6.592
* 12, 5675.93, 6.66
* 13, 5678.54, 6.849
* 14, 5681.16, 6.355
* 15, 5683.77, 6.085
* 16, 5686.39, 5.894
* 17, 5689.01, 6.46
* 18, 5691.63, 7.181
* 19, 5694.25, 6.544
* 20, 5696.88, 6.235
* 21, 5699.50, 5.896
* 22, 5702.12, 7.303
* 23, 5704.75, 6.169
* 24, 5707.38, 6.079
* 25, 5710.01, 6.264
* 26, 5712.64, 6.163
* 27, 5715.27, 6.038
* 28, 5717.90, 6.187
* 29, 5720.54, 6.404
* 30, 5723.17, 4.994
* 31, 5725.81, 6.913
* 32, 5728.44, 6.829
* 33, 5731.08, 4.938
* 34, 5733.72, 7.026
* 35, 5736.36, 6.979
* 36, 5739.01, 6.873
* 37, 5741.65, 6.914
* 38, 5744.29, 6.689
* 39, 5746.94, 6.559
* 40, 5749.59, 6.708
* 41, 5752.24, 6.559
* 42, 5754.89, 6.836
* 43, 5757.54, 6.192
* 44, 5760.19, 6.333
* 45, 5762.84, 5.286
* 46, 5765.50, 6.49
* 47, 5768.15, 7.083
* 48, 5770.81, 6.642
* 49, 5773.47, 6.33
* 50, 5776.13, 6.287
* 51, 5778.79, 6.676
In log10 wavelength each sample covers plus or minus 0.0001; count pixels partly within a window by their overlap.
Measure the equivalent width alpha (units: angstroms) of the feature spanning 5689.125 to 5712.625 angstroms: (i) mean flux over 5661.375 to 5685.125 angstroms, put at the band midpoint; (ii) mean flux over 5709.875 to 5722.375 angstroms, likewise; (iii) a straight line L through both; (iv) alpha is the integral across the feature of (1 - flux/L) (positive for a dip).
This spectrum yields -0.87 angstroms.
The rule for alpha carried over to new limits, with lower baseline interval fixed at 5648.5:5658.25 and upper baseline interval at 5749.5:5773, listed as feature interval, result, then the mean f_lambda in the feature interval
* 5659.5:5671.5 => 0.5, 6.11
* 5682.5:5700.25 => 0.1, 6.34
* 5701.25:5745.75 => 0.1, 6.39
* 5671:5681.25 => -0.4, 6.6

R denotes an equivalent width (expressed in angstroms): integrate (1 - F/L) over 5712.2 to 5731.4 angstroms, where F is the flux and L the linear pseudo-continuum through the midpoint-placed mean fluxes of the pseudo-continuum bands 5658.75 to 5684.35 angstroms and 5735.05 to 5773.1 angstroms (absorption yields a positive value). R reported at 1.1 angstroms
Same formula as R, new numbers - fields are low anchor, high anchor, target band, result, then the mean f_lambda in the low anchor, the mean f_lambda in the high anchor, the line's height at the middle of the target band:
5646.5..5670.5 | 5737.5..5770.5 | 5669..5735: 0.25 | 6.19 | 6.55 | 6.35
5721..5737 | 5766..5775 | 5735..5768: -0.42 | 6.26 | 6.66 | 6.48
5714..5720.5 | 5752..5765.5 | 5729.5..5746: -0.99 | 6.17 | 6.24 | 6.2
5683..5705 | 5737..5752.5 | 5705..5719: 0.85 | 6.44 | 6.74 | 6.54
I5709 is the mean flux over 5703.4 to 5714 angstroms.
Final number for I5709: 6.17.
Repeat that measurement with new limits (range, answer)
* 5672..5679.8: 6.7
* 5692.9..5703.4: 6.5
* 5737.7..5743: 6.9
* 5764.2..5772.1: 6.74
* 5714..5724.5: 5.9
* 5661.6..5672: 6.06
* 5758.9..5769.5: 6.3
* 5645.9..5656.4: 6.21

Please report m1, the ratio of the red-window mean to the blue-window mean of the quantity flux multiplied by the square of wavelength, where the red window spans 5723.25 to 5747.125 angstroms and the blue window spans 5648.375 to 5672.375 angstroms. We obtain 1.08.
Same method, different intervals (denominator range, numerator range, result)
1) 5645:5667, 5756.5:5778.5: 1.06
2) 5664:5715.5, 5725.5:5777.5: 1.05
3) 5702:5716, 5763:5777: 1.05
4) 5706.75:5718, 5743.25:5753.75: 1.09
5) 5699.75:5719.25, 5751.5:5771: 1.04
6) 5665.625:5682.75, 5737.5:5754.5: 1.08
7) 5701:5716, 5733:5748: 1.09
